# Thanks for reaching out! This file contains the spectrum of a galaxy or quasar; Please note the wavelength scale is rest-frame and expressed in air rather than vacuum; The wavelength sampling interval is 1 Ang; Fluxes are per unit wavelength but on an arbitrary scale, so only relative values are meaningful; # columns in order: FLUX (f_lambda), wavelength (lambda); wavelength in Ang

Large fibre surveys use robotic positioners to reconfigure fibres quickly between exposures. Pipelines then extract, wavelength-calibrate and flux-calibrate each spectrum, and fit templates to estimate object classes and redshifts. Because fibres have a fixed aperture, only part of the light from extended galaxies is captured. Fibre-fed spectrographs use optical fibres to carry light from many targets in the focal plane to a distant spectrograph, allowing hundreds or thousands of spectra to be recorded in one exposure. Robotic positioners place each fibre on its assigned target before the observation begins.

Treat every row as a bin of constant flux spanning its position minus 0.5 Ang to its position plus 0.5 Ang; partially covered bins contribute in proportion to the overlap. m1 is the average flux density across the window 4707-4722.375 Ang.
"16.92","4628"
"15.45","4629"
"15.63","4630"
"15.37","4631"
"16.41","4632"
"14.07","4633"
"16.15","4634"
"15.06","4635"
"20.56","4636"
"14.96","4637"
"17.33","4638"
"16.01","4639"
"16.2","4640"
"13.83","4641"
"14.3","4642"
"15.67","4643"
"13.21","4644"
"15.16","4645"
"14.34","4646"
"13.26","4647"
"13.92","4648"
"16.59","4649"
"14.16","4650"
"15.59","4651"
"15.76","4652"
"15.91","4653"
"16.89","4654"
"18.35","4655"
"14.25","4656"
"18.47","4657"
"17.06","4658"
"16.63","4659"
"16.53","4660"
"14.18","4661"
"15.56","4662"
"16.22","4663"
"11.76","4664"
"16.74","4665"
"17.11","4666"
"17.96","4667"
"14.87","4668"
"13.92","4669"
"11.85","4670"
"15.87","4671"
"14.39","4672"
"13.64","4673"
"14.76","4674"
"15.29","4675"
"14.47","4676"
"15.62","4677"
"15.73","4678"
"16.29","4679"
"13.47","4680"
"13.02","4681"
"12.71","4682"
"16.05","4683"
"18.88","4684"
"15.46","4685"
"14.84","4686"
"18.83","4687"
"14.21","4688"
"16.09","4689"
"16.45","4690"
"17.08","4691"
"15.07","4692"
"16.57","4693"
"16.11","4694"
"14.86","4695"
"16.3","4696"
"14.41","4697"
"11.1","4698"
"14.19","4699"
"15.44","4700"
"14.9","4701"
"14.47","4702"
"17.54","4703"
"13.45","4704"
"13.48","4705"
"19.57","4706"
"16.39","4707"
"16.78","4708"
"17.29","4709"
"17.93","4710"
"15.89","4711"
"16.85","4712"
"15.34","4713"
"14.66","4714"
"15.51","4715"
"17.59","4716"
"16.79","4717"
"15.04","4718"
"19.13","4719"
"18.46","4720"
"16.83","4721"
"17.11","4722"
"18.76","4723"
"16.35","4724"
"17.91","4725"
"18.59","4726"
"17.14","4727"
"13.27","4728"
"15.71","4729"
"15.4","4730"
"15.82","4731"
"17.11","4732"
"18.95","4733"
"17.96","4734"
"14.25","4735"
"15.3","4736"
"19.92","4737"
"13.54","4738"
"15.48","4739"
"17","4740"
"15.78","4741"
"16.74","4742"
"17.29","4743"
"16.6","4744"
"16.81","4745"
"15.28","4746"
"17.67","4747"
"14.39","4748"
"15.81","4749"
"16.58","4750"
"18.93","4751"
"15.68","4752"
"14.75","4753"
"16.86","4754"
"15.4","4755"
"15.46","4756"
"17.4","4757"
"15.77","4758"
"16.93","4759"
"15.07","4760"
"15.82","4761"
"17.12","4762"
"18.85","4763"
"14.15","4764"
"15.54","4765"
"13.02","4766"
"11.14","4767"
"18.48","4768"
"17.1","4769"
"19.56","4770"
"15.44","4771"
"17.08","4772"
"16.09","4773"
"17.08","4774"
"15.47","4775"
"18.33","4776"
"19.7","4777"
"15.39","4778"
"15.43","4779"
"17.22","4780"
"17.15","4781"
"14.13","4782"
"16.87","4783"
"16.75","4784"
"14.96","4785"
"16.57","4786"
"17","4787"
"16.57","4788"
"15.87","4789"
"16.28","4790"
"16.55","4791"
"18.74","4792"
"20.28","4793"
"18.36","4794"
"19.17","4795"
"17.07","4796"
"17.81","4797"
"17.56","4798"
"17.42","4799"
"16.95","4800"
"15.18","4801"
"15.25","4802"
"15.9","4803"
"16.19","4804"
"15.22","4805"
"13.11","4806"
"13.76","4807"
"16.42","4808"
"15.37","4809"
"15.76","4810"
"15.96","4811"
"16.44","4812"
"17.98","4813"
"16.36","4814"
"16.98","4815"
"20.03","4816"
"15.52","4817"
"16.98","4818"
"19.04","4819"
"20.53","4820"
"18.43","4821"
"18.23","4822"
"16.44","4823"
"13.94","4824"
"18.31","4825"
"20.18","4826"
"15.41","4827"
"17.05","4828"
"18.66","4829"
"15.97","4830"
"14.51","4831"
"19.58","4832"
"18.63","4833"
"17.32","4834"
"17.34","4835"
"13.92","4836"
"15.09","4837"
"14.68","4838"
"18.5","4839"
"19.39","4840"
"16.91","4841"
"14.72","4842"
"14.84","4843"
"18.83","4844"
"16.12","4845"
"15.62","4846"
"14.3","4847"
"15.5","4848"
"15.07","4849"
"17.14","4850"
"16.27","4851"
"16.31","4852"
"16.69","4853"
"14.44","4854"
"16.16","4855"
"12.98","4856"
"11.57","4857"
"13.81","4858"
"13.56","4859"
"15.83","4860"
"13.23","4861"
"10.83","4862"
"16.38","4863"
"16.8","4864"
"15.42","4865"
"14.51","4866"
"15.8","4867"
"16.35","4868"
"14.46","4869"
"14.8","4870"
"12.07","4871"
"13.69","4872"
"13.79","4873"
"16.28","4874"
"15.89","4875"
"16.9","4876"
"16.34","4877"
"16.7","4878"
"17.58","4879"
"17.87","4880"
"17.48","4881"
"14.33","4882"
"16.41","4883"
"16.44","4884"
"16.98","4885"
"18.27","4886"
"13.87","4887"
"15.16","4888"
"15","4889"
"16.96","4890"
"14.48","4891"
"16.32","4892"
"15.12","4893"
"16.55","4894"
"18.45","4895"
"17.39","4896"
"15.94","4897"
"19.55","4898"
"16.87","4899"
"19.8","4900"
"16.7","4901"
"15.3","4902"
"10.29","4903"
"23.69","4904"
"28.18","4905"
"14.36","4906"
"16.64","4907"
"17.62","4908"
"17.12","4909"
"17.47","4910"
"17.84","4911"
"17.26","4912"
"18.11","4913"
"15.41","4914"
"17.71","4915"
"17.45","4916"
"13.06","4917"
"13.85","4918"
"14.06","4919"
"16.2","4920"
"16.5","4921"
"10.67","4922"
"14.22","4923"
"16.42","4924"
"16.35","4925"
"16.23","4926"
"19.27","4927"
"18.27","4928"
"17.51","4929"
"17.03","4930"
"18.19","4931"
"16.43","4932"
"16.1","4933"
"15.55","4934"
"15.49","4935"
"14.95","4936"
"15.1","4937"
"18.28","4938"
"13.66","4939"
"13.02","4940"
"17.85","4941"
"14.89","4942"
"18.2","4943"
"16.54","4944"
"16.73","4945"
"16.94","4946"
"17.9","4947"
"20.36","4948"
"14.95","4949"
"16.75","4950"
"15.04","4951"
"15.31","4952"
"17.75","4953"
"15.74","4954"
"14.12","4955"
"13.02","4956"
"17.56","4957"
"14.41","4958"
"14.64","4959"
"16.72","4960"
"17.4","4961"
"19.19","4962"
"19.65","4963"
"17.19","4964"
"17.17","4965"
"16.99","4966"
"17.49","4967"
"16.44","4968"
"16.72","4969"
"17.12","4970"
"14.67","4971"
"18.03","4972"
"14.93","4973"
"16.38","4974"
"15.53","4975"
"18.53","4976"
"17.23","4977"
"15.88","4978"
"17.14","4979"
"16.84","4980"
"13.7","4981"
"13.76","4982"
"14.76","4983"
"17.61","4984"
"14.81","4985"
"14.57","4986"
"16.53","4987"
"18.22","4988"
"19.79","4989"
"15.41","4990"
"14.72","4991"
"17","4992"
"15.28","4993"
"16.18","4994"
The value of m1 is 16.7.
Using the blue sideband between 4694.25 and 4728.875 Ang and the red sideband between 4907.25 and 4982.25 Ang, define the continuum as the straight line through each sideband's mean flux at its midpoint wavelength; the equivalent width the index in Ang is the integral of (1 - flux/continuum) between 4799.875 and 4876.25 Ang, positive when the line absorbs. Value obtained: 1.4 Ang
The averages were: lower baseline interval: 16.2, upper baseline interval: 16.4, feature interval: 16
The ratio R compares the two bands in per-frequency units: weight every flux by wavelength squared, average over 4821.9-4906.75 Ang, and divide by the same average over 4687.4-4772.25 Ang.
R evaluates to 1.1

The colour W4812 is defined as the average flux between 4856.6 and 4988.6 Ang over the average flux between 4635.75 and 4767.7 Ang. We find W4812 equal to 1.0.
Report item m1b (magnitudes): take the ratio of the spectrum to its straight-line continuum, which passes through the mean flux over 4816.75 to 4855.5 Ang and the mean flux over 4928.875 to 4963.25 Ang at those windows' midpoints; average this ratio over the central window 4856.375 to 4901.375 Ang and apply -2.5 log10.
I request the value 0.06 mag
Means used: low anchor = 16.7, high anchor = 16.3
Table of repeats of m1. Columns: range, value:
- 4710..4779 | 16.4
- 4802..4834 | 16.8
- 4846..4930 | 16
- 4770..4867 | 16.4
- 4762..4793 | 16.5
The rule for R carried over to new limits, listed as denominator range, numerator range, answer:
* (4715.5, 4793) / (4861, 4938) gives 1.05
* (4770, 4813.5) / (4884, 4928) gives 1.05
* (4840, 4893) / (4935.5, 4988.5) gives 1.09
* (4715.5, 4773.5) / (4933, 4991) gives 1.09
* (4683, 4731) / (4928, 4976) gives 1.13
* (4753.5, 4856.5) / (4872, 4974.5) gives 1.05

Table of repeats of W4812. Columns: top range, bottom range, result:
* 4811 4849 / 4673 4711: 1.09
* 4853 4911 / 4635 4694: 1.03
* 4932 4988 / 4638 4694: 1.05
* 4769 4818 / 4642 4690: 1.09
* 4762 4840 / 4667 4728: 1.06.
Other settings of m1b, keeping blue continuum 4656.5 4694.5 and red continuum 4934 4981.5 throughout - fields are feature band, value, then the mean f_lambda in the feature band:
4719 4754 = -0.06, 16.6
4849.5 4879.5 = 0.07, 15.1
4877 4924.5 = -0.03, 16.6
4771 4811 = -0.05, 16.5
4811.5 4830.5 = -0.10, 17.5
